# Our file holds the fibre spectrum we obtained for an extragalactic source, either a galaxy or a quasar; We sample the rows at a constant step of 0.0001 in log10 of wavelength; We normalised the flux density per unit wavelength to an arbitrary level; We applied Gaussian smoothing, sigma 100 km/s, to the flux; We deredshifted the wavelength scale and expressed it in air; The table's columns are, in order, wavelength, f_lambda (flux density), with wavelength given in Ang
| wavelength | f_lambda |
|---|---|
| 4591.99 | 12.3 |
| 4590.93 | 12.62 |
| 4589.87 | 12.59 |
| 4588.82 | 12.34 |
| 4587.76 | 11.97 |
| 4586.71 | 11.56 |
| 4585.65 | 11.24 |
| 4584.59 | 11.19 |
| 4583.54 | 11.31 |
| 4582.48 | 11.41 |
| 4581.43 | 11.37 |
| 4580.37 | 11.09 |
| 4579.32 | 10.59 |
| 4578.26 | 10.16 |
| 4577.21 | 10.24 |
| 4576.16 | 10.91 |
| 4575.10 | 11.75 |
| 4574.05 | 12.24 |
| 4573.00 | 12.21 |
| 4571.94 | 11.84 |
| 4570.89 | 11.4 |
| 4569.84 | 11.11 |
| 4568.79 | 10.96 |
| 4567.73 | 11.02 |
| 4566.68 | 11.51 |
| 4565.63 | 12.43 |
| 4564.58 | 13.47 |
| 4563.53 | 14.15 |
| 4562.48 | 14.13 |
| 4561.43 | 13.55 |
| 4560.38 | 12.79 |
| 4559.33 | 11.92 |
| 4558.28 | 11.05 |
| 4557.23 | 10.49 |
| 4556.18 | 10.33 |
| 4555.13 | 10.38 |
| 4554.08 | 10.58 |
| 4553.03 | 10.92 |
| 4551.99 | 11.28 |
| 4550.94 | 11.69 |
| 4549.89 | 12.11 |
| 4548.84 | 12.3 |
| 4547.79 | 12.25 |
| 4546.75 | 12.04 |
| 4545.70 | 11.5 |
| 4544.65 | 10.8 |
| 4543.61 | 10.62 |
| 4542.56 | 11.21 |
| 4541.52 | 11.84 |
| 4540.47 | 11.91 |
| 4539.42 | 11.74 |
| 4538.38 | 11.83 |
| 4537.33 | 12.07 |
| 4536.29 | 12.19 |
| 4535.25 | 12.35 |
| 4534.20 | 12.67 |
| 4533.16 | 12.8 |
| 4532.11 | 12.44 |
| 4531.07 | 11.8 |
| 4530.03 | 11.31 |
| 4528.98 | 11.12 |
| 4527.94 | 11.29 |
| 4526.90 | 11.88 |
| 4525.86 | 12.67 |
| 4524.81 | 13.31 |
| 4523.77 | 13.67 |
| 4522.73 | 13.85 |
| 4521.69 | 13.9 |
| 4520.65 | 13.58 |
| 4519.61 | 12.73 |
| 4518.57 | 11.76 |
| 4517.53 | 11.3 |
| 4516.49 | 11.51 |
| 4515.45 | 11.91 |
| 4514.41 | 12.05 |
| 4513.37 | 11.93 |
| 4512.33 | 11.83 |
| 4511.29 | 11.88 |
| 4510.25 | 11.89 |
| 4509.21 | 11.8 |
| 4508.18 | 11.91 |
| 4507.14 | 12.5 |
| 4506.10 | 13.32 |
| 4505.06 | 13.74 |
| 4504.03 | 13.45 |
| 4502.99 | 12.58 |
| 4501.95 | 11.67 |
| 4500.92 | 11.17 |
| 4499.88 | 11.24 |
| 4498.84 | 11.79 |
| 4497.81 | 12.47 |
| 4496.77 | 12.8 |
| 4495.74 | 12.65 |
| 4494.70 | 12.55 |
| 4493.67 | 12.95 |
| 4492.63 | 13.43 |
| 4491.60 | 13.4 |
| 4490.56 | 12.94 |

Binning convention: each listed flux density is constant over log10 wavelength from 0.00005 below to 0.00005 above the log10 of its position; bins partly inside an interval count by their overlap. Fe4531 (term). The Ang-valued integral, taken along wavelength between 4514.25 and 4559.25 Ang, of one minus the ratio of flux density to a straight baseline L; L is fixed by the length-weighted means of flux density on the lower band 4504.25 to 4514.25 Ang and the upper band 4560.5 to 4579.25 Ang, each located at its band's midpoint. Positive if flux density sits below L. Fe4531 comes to 1.0 Ang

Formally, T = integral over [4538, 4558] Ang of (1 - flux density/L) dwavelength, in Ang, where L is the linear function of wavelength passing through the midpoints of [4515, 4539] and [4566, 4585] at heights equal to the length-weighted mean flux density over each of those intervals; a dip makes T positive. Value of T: 0.88 Ang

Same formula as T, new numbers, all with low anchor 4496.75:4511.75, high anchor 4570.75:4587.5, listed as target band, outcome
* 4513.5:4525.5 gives -0.6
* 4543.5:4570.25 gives -0.4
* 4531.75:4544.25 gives -0.1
